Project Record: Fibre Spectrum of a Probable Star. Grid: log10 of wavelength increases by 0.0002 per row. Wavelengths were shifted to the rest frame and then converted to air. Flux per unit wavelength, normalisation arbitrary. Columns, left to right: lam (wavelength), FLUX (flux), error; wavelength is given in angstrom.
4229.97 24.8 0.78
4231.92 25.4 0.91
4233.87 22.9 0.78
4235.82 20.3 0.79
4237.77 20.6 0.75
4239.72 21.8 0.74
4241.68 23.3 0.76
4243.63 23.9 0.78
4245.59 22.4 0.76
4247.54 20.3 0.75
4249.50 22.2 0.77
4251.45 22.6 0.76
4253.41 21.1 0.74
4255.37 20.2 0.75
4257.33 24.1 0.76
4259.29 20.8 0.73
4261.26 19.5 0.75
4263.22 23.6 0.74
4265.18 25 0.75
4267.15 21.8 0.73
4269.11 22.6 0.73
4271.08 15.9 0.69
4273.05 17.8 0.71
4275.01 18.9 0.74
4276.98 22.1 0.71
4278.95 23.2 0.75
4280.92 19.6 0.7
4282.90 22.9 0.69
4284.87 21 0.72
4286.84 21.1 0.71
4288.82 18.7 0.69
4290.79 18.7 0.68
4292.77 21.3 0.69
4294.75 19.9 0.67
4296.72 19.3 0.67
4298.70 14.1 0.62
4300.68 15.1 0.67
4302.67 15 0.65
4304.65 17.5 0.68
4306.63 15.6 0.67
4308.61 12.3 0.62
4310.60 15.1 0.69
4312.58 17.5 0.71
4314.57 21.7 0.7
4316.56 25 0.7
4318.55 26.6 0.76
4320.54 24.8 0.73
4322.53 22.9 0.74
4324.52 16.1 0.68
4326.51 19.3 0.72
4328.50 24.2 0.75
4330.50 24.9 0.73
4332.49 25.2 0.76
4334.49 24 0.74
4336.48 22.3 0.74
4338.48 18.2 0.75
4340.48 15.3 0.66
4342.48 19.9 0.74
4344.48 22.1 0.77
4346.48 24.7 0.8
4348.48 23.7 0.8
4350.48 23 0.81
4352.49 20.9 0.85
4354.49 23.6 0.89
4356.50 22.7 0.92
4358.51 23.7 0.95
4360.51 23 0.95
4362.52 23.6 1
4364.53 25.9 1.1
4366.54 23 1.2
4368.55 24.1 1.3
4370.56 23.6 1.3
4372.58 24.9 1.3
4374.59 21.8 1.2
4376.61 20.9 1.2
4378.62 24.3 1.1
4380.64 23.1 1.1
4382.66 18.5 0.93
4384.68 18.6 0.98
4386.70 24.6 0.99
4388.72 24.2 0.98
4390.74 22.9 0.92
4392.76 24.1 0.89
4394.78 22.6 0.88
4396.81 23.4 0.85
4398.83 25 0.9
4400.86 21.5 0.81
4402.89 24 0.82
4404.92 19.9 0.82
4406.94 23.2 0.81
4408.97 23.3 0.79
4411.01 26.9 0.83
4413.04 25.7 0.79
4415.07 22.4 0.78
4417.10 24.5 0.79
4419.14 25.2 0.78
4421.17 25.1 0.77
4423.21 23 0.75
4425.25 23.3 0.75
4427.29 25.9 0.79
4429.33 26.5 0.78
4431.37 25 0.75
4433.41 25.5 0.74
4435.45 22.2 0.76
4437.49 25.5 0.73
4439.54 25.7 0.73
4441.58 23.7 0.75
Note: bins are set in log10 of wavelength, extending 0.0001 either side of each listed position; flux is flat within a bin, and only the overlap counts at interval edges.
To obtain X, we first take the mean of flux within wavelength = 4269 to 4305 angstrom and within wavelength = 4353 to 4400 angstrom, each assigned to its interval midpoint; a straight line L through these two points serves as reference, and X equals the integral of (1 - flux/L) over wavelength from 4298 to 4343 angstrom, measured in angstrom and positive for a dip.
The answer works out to 2.1 angstrom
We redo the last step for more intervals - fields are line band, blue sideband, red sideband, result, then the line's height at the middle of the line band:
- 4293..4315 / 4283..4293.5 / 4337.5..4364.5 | 4.3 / 20.8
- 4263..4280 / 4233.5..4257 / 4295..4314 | -1.6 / 19.3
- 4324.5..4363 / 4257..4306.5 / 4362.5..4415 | -0.6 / 21.8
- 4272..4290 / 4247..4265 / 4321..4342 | 0.9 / 21.6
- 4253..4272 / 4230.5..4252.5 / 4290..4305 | -0.8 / 20.6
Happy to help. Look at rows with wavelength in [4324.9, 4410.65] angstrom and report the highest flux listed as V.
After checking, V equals 25.9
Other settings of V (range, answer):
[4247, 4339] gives 26.6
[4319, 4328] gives 24.8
